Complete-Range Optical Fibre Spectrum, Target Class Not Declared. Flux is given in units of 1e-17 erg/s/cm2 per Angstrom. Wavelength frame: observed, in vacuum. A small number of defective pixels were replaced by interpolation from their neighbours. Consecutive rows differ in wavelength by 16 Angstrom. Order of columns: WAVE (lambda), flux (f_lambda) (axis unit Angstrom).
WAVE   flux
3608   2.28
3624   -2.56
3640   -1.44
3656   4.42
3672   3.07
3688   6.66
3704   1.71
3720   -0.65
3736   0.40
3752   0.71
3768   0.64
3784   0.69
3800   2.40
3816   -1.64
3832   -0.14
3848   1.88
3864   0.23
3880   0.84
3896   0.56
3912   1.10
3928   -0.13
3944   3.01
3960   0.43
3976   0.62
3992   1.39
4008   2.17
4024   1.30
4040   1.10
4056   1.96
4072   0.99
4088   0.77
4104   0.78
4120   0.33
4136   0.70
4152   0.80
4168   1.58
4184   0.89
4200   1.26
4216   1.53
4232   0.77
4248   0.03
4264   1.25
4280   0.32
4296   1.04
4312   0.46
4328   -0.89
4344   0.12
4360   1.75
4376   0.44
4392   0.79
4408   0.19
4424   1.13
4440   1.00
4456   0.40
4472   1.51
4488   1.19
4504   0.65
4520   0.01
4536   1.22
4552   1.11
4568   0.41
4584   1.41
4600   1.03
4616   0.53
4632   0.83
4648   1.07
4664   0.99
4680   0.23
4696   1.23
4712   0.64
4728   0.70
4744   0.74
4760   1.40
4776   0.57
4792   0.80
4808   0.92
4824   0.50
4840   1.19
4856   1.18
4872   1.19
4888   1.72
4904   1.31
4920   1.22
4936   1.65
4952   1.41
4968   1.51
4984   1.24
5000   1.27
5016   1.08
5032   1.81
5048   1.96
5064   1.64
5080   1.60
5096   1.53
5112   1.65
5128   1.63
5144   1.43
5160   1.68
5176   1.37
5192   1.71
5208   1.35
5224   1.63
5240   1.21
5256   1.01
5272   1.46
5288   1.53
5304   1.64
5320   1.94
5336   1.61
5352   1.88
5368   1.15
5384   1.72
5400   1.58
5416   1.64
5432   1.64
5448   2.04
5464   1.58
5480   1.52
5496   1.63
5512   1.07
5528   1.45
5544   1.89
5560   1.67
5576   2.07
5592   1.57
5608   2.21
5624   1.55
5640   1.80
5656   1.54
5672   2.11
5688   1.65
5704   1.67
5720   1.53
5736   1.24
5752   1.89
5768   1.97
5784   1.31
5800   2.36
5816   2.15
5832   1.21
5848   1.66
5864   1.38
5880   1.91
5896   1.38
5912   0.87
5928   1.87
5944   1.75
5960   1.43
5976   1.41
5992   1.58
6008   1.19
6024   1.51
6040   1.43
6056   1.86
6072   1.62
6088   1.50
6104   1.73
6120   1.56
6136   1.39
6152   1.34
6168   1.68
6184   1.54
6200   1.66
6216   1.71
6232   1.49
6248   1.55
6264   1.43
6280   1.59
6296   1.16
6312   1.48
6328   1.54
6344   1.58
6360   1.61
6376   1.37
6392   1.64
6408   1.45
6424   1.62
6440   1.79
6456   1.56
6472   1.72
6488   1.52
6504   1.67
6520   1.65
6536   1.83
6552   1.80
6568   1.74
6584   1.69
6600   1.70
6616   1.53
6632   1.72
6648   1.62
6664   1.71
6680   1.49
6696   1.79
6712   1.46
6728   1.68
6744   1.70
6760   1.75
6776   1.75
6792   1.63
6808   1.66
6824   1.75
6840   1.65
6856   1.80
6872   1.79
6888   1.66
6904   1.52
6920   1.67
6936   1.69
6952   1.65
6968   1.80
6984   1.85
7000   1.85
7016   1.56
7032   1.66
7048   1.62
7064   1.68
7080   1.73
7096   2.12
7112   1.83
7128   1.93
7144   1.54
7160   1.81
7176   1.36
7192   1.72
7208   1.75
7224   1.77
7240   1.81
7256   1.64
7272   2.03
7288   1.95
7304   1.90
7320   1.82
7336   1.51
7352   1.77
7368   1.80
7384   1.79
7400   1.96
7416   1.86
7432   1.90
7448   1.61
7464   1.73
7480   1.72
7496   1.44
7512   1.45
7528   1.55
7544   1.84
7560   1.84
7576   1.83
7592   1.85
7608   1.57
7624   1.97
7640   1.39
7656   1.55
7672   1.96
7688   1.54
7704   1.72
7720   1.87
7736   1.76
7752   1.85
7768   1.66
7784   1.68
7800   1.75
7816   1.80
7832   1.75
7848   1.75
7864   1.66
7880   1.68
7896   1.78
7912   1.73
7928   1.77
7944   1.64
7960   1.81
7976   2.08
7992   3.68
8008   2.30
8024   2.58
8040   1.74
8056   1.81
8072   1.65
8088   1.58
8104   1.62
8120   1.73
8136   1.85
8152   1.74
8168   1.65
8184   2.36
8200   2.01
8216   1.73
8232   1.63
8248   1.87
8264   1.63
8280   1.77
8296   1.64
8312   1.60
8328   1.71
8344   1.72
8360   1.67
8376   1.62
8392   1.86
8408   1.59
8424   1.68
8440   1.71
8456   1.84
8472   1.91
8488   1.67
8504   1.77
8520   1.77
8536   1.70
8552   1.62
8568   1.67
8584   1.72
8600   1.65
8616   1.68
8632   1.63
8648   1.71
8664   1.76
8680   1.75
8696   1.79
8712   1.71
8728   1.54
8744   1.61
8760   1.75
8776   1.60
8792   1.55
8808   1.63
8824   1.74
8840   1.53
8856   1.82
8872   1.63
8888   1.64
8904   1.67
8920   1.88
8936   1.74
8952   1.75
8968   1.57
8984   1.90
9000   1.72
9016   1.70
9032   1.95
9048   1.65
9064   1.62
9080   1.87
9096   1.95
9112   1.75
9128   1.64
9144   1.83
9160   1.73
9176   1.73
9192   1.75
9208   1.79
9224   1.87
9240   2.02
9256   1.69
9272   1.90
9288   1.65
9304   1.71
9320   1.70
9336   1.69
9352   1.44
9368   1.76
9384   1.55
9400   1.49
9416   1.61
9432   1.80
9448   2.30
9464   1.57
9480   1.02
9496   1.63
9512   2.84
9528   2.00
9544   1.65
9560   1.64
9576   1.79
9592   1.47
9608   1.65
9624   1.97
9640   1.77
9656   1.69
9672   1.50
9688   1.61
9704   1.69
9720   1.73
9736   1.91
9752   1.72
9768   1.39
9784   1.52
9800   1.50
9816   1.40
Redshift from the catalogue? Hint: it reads 0.22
